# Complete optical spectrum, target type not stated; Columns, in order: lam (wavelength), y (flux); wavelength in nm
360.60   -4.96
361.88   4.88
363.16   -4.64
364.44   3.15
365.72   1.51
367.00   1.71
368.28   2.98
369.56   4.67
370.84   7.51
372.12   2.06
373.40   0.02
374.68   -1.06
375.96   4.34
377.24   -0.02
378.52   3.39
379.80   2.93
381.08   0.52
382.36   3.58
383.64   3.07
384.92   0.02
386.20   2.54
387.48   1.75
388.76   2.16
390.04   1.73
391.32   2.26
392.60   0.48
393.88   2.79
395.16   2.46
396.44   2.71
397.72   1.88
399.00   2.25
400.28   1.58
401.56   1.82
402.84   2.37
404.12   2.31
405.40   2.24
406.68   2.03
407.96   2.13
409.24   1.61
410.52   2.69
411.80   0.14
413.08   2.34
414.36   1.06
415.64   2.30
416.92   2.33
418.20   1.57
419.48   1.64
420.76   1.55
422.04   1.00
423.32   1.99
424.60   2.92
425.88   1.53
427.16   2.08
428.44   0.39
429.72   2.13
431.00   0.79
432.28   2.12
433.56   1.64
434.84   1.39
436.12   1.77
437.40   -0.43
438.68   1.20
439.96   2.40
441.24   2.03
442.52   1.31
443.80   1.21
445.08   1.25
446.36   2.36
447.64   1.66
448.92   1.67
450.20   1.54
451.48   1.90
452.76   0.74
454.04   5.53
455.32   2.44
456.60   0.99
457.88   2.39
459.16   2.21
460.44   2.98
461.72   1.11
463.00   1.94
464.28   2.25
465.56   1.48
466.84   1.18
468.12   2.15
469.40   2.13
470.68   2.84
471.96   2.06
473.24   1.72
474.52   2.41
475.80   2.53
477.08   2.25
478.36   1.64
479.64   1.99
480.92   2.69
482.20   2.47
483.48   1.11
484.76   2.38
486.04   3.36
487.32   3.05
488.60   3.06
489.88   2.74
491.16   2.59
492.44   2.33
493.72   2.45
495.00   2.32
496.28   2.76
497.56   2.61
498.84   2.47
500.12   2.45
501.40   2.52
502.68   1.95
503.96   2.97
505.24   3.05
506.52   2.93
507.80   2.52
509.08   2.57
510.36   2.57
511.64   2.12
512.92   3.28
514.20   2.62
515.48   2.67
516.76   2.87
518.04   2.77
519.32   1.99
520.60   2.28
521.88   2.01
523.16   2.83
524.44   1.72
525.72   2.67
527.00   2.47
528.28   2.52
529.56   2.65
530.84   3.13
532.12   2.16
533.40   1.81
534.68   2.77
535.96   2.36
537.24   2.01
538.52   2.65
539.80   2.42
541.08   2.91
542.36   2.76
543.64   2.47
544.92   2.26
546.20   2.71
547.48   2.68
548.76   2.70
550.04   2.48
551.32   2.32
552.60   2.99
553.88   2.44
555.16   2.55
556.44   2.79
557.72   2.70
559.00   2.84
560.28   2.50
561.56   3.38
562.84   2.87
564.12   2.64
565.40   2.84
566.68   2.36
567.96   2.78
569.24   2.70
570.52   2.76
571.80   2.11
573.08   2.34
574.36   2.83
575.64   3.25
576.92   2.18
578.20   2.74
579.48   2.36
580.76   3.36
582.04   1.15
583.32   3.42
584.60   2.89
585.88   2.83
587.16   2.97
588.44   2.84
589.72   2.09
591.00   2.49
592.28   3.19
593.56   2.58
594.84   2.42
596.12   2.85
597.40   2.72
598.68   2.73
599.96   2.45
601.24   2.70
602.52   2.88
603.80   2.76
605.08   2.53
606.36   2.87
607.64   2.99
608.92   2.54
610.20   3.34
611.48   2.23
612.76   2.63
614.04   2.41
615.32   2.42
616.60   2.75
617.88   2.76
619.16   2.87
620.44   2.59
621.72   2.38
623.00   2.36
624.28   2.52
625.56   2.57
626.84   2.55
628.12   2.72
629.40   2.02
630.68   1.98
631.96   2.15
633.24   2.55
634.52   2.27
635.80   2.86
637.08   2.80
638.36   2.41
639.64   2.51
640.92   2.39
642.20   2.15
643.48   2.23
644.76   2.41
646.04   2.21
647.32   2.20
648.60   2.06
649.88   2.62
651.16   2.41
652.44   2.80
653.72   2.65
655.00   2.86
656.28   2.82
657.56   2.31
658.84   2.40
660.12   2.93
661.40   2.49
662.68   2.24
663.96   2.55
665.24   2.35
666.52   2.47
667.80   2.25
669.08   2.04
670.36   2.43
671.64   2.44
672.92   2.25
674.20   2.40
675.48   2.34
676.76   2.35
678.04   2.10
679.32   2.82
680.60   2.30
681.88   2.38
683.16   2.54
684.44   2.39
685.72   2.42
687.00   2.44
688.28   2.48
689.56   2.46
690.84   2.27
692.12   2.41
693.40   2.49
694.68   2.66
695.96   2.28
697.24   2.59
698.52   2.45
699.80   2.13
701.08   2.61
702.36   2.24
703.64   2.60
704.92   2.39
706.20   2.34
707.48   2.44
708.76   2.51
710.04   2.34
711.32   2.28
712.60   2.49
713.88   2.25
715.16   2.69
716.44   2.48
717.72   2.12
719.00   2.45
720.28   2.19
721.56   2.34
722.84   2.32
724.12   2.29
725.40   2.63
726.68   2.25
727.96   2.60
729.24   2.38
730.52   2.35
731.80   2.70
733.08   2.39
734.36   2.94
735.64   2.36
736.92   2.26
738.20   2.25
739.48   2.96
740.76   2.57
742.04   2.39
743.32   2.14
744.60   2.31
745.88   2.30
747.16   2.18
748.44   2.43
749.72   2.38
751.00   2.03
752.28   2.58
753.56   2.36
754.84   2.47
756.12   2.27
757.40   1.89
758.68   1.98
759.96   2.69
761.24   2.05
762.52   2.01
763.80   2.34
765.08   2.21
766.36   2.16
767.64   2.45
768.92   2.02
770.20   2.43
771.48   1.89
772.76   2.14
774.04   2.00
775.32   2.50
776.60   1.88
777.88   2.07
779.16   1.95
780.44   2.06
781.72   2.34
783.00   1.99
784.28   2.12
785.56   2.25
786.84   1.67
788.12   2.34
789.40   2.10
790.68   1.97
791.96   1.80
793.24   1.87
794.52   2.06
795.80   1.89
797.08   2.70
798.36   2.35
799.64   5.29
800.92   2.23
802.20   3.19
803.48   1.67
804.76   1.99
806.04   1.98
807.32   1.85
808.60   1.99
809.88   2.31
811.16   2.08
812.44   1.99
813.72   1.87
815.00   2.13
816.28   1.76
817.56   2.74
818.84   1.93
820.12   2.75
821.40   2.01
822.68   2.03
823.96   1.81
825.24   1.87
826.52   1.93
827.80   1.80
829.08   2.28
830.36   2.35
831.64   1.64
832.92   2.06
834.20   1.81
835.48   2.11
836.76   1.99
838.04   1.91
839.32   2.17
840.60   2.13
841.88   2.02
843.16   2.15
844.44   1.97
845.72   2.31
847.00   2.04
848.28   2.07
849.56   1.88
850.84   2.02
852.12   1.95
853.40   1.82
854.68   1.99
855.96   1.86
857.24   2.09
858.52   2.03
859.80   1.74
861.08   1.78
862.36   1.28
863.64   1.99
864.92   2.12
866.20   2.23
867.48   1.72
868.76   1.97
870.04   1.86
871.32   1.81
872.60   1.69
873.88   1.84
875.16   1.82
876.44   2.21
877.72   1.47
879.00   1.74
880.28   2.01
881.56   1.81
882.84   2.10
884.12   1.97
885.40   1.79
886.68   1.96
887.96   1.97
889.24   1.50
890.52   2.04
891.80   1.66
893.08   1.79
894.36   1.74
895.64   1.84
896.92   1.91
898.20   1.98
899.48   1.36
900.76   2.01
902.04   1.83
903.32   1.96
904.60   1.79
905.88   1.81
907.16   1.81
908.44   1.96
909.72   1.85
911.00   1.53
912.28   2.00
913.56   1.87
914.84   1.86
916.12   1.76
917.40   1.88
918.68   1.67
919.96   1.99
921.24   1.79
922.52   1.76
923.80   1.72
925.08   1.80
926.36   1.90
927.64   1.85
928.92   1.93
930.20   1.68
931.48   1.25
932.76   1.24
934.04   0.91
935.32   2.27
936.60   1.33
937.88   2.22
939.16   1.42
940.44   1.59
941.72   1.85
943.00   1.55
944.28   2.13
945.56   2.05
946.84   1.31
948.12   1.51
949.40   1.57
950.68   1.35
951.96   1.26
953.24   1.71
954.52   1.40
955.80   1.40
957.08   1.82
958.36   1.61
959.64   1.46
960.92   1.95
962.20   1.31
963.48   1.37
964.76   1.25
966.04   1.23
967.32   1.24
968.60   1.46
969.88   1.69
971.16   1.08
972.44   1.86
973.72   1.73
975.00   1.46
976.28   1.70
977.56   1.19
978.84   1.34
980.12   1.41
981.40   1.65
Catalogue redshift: 0.217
